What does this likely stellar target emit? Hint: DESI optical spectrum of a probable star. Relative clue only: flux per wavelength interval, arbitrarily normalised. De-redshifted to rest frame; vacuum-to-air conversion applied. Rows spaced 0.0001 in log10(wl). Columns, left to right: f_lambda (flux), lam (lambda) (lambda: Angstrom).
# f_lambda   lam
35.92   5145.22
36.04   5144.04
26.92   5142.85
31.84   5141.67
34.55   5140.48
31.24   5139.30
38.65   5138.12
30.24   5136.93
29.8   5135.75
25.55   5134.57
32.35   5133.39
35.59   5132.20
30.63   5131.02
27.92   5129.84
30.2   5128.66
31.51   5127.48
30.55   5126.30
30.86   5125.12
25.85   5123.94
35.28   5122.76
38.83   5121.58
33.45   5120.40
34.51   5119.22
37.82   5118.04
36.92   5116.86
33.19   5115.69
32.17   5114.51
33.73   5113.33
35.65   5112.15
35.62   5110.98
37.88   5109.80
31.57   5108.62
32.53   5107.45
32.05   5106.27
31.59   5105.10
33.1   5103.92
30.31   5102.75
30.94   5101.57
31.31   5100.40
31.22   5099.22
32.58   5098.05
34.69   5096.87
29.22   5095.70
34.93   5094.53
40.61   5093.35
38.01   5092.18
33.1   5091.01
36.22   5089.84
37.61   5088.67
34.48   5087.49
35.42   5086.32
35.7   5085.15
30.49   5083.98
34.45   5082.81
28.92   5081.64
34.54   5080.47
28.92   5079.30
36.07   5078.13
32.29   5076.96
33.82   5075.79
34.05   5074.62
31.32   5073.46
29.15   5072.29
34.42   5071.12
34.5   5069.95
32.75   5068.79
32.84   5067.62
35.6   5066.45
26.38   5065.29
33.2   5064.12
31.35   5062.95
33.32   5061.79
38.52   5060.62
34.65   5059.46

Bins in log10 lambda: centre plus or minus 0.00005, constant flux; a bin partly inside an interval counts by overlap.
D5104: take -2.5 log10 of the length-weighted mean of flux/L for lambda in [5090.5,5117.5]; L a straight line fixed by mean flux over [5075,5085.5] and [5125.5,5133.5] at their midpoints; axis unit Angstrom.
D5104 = -0.05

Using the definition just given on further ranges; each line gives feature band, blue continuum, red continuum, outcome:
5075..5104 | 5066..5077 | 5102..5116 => -0.01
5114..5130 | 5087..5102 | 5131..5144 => -0.01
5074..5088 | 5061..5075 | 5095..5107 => -0.04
